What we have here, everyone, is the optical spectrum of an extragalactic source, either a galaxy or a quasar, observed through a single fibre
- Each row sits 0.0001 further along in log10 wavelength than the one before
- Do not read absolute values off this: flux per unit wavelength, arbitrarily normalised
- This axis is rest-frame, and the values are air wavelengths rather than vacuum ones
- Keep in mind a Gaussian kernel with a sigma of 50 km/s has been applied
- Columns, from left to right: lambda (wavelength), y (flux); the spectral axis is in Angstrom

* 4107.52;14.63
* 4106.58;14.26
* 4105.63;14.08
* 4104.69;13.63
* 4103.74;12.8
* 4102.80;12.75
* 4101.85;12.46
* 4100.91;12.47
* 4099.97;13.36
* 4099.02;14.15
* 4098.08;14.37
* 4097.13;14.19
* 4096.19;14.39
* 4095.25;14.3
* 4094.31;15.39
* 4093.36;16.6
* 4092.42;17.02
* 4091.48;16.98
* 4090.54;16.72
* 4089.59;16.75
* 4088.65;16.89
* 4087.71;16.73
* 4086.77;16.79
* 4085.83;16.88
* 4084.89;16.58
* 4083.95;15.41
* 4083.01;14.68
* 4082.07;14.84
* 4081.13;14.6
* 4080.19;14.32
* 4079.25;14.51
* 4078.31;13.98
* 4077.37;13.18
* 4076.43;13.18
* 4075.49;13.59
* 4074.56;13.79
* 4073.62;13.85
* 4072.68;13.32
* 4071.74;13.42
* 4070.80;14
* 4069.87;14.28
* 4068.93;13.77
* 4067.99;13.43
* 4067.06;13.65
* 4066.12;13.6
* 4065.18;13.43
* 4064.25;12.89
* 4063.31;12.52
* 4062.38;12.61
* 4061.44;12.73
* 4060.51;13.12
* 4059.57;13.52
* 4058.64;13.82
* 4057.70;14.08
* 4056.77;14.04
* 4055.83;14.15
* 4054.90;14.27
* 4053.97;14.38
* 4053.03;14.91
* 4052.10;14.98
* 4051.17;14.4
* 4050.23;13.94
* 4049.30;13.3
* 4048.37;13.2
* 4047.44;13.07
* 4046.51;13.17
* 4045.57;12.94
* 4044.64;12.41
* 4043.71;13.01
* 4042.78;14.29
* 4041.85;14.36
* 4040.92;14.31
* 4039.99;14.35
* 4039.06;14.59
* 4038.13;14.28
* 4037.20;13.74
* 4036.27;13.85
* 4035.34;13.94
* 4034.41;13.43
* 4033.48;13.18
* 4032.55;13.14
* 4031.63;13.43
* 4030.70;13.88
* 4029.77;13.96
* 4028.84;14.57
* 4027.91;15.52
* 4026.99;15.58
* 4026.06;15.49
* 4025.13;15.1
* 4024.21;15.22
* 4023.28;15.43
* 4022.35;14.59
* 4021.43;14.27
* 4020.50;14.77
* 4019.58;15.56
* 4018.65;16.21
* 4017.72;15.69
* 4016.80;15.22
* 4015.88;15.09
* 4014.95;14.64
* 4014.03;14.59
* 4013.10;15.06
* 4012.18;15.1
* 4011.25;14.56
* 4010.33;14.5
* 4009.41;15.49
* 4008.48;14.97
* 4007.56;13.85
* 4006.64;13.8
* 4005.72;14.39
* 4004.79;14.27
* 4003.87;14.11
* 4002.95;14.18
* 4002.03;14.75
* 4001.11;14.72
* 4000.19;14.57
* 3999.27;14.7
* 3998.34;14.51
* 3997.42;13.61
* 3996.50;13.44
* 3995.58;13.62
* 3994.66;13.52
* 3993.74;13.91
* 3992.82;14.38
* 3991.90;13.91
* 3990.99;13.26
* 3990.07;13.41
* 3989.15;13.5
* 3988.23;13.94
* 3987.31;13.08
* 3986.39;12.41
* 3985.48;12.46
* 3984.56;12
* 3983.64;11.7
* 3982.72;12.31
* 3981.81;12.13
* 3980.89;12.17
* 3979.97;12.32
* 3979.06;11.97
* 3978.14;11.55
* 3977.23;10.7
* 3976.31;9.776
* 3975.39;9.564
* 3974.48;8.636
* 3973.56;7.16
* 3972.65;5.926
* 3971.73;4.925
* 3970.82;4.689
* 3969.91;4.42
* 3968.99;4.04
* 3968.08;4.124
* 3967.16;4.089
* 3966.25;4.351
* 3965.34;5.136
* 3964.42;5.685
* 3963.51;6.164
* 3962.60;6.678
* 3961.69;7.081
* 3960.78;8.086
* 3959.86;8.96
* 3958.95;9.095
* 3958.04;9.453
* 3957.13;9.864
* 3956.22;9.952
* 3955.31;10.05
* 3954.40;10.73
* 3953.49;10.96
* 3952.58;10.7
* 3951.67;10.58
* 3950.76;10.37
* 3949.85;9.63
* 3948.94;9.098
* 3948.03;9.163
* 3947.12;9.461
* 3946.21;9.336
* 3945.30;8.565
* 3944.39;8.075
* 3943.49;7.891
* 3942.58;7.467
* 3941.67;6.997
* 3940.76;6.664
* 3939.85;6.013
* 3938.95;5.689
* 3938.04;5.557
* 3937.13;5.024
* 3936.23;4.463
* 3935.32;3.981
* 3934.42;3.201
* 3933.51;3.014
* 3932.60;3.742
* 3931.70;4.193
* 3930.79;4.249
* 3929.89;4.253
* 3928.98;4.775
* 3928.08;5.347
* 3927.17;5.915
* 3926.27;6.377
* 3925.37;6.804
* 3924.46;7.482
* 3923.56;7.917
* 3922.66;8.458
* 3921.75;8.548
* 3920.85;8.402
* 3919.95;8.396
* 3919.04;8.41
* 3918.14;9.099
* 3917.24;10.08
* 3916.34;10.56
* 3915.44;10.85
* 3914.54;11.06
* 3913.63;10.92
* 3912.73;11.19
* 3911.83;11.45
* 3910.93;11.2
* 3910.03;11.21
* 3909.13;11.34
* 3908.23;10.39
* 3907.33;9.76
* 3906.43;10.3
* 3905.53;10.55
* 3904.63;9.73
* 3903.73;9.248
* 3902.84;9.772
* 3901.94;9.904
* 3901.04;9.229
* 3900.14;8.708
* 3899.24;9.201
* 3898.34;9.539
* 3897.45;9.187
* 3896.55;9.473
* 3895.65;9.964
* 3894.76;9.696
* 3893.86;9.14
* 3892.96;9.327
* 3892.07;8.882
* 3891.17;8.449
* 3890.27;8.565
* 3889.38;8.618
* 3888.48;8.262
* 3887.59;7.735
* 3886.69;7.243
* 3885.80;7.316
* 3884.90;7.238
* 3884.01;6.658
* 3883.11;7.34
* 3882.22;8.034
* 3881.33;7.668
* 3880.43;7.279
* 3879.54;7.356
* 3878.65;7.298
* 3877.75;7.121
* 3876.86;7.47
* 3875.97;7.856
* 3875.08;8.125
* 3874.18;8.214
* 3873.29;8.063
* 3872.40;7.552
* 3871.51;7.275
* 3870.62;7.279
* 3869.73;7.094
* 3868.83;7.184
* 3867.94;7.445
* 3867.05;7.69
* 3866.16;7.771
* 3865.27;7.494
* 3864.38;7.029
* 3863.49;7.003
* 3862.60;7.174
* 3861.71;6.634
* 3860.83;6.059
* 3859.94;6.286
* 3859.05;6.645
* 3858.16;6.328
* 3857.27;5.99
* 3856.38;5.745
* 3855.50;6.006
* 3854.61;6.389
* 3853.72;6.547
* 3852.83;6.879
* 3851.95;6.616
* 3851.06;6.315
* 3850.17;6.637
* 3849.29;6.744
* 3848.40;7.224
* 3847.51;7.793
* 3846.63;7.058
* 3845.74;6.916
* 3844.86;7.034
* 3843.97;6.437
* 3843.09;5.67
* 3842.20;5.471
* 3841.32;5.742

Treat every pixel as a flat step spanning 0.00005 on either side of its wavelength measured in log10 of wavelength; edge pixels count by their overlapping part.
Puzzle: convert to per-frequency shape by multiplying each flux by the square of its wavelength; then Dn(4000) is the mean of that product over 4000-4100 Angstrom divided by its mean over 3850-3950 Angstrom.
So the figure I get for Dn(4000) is 2.0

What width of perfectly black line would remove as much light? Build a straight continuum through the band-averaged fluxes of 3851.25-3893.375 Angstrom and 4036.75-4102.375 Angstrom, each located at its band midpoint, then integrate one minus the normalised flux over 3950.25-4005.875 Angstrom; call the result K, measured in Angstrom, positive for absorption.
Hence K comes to 2.7 Angstrom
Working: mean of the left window 7.32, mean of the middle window 10.6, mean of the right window 14.2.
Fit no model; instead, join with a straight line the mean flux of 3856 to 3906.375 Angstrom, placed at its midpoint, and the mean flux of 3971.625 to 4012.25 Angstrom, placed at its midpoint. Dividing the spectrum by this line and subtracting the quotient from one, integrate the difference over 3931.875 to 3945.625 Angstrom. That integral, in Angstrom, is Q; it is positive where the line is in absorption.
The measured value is 6.3 Angstrom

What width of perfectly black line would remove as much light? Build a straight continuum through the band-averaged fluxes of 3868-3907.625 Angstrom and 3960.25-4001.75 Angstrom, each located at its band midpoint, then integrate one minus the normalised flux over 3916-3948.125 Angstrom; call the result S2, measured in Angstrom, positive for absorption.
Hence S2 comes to 8.9 Angstrom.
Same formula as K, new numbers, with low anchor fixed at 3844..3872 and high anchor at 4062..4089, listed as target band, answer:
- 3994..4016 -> -4.66 Angstrom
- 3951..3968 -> 3.54 Angstrom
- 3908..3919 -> -2.47 Angstrom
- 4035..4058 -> -1.06 Angstrom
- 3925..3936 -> 5.52 Angstrom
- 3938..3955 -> 2.13 Angstrom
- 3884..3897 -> -0.86 Angstrom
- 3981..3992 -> -1.50 Angstrom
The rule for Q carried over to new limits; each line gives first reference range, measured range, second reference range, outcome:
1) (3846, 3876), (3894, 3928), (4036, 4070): -2.80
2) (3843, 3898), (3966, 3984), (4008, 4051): 5.54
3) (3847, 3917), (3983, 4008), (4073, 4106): -3.99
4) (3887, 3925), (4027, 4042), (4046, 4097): -0.86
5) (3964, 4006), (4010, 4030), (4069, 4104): -4.47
